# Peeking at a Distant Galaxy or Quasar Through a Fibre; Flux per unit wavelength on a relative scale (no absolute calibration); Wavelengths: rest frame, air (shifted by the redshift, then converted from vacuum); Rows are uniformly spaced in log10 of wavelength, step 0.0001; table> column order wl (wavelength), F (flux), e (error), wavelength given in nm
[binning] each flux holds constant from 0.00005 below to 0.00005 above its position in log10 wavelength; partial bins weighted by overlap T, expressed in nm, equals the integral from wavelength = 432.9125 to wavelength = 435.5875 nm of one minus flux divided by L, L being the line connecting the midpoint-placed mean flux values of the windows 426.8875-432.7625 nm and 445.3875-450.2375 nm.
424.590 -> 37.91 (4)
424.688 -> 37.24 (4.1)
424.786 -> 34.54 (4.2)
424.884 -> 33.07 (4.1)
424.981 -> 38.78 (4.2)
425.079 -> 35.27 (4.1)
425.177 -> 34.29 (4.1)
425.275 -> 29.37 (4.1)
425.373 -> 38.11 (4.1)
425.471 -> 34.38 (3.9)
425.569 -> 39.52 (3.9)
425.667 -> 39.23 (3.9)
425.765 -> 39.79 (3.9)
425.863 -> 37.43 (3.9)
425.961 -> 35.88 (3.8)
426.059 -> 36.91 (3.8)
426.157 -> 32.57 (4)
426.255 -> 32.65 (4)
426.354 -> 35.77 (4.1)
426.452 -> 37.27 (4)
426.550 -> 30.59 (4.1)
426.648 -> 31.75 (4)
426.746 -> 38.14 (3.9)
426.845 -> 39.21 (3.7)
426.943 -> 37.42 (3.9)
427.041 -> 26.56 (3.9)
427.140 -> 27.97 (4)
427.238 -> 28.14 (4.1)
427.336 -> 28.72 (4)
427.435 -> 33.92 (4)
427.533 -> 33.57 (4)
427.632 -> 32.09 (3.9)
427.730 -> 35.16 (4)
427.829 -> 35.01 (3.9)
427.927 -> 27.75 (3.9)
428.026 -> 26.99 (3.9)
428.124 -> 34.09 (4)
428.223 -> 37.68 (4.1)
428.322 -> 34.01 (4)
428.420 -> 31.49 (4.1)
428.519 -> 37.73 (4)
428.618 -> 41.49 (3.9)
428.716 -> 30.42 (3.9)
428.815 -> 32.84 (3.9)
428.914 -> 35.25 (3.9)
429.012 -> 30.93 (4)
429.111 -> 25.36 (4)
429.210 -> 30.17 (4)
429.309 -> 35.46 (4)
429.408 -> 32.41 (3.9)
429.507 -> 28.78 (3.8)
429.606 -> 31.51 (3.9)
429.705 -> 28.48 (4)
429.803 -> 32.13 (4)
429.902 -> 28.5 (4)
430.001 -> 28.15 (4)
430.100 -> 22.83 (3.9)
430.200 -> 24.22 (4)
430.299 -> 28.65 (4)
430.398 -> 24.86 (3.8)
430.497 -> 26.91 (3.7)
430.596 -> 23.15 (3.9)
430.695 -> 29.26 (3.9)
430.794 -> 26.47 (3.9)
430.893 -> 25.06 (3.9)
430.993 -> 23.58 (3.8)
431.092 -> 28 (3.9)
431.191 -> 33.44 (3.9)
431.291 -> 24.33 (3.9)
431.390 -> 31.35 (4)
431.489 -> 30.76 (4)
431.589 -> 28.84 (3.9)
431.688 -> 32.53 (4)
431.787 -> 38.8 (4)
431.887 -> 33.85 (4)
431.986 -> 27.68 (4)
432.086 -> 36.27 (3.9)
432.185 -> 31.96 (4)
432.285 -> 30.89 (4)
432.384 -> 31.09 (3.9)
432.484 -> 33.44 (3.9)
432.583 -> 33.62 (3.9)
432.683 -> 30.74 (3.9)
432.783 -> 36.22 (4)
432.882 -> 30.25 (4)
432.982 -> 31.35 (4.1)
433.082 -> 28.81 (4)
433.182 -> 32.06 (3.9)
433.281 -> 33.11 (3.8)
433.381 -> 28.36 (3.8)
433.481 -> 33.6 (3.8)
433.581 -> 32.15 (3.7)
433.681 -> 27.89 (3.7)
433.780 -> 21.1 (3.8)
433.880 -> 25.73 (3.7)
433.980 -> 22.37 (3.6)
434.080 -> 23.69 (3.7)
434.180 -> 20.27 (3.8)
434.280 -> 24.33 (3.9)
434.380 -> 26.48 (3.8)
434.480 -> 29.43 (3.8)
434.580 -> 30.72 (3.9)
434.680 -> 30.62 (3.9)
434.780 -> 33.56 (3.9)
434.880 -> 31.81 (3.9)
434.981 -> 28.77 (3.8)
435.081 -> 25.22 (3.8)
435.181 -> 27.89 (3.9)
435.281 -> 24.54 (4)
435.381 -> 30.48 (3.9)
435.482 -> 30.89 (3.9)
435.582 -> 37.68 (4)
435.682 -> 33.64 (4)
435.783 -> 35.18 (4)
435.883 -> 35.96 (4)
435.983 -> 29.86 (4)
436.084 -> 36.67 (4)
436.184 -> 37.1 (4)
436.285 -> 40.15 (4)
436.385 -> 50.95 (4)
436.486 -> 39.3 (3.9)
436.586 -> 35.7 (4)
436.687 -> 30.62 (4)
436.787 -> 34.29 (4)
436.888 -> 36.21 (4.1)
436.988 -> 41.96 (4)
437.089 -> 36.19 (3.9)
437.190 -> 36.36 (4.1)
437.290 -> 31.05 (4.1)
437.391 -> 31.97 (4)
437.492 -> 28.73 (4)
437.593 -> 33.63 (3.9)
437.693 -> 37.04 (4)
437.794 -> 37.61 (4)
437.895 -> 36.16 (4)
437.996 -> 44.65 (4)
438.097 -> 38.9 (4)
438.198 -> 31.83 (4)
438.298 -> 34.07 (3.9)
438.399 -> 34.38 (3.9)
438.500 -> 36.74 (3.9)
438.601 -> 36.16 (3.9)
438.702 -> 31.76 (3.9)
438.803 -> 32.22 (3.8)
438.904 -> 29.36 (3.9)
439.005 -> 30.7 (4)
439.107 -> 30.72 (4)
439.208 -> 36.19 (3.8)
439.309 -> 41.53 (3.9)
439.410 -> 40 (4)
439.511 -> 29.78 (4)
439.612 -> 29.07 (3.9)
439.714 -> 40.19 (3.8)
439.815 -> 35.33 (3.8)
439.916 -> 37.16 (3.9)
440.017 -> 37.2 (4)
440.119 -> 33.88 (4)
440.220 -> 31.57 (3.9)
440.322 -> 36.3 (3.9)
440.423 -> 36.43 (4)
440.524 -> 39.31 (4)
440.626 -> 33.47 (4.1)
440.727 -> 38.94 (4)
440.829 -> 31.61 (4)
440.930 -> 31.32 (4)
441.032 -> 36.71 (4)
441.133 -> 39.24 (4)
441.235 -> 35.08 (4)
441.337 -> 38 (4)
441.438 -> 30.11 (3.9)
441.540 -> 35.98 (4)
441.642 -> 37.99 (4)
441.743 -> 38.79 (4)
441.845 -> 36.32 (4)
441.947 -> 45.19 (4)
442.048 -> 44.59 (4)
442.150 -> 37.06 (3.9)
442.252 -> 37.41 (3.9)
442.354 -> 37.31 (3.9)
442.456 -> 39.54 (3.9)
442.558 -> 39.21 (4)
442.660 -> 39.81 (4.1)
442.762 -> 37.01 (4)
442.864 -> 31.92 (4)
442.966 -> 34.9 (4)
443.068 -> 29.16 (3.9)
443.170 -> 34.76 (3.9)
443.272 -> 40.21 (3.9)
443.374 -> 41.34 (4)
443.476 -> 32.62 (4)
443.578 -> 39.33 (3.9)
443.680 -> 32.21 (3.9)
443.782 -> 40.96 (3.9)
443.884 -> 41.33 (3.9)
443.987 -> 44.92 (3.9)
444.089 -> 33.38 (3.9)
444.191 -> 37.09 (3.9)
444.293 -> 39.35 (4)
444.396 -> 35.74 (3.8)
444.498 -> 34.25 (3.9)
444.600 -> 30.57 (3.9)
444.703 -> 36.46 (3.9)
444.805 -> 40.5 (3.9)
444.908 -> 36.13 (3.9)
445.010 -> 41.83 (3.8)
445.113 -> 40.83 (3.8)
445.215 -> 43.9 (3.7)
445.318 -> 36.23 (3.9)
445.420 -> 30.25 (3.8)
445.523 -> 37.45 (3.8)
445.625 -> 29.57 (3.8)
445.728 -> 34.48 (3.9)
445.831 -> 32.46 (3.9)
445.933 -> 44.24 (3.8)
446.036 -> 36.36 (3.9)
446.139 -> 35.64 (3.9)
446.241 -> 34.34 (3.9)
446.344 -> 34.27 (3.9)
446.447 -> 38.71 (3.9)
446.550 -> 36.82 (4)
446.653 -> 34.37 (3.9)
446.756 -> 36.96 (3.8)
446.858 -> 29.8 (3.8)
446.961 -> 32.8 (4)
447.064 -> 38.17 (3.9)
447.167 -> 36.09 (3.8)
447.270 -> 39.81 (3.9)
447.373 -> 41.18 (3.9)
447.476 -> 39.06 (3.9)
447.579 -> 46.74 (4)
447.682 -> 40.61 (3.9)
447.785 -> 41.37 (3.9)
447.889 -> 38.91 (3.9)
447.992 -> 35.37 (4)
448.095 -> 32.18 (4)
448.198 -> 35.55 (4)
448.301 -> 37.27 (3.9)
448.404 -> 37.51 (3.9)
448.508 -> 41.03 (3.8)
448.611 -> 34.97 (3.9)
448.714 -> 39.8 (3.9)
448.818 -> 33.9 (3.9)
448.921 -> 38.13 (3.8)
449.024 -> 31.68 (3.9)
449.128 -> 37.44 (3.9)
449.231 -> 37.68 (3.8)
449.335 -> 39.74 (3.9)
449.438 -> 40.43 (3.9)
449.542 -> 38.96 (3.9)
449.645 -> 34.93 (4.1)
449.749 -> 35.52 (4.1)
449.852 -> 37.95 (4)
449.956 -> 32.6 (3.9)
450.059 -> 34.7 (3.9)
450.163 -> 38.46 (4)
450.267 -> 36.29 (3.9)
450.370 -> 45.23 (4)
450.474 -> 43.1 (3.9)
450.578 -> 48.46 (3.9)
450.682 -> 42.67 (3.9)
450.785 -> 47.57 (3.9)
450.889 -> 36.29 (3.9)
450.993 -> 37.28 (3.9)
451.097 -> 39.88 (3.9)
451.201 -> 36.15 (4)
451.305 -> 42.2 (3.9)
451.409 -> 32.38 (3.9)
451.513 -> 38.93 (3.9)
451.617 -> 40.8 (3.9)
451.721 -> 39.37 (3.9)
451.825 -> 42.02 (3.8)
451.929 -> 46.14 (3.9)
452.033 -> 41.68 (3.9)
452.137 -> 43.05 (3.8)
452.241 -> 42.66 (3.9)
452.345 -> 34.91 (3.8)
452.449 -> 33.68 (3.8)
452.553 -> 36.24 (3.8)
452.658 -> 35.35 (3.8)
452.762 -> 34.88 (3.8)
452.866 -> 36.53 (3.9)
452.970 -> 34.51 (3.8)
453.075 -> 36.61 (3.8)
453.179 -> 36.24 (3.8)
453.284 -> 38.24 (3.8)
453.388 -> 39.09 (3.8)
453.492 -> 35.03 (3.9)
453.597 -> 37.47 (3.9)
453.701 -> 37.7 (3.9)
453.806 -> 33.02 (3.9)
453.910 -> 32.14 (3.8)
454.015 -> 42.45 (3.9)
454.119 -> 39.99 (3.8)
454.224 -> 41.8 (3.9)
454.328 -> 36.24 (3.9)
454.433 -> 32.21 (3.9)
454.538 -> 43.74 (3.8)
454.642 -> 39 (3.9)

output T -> 0.311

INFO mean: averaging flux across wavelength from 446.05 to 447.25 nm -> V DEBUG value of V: 35.4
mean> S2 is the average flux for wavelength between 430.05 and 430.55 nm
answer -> 25.5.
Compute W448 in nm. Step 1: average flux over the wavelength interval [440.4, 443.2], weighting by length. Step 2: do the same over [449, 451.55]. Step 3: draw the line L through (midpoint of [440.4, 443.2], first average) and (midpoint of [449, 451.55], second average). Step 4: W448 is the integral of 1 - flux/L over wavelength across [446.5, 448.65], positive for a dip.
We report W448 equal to 0.03 nm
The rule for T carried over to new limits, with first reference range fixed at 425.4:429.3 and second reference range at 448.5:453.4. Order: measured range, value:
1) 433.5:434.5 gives 0.274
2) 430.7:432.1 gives 0.190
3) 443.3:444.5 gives -0.028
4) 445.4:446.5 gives 0.060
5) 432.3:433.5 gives 0.105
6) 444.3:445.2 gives -0.005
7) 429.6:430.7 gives 0.230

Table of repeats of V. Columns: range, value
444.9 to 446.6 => 36.7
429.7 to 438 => 31.1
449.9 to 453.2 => 39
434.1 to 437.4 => 32.8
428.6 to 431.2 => 29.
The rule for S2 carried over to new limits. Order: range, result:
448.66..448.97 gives 37.2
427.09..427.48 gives 29.6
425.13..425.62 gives 35.1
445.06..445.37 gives 40.3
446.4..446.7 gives 36.6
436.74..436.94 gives 35.4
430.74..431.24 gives 27.3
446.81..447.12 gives 33.6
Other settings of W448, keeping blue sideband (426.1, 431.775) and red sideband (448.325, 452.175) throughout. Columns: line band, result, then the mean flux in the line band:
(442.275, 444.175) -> -0.04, 37.2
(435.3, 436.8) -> -0.09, 35.7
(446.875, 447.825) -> -0.03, 39.2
